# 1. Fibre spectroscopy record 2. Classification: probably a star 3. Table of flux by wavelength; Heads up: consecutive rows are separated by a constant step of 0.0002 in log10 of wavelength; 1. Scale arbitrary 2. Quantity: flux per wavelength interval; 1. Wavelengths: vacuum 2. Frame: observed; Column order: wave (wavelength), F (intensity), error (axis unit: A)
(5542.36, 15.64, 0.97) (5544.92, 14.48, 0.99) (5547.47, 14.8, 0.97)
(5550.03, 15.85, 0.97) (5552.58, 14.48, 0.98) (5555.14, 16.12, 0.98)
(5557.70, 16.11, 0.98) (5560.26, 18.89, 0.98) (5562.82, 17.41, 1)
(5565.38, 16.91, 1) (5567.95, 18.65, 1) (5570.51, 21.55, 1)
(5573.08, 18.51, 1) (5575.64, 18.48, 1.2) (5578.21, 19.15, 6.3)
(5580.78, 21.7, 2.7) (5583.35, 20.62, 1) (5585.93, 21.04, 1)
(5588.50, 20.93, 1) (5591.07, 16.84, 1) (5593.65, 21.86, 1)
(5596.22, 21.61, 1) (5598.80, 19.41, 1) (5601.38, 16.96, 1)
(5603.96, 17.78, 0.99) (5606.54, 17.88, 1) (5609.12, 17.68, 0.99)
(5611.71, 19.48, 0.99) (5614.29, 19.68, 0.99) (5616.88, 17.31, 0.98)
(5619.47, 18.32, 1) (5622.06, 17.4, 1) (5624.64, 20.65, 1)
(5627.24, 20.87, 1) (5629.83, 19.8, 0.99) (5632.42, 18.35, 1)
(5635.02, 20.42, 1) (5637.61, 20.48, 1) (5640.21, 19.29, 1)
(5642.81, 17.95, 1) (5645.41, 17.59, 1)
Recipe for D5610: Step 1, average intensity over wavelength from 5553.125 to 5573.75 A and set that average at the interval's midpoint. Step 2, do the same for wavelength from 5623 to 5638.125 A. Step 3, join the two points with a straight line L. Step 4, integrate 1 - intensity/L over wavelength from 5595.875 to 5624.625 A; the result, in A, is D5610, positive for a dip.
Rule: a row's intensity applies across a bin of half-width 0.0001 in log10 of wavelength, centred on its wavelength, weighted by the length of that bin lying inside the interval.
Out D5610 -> 1.3 A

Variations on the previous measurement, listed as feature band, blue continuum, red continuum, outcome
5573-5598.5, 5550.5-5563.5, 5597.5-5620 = -3.8 A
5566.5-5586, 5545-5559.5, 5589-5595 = -2.0 A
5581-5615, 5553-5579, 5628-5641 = -1.1 A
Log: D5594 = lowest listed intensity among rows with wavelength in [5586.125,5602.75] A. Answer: 16.84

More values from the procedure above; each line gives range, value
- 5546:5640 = 14.48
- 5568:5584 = 18.48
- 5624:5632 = 19.8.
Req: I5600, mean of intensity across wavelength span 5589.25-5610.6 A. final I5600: 18.8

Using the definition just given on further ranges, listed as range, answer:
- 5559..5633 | 19.2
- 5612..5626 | 18.7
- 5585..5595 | 20.2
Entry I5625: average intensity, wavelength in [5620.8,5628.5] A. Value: 19.6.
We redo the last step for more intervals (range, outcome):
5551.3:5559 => 15.6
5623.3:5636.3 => 20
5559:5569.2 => 18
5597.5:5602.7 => 18.2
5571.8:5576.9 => 18.5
